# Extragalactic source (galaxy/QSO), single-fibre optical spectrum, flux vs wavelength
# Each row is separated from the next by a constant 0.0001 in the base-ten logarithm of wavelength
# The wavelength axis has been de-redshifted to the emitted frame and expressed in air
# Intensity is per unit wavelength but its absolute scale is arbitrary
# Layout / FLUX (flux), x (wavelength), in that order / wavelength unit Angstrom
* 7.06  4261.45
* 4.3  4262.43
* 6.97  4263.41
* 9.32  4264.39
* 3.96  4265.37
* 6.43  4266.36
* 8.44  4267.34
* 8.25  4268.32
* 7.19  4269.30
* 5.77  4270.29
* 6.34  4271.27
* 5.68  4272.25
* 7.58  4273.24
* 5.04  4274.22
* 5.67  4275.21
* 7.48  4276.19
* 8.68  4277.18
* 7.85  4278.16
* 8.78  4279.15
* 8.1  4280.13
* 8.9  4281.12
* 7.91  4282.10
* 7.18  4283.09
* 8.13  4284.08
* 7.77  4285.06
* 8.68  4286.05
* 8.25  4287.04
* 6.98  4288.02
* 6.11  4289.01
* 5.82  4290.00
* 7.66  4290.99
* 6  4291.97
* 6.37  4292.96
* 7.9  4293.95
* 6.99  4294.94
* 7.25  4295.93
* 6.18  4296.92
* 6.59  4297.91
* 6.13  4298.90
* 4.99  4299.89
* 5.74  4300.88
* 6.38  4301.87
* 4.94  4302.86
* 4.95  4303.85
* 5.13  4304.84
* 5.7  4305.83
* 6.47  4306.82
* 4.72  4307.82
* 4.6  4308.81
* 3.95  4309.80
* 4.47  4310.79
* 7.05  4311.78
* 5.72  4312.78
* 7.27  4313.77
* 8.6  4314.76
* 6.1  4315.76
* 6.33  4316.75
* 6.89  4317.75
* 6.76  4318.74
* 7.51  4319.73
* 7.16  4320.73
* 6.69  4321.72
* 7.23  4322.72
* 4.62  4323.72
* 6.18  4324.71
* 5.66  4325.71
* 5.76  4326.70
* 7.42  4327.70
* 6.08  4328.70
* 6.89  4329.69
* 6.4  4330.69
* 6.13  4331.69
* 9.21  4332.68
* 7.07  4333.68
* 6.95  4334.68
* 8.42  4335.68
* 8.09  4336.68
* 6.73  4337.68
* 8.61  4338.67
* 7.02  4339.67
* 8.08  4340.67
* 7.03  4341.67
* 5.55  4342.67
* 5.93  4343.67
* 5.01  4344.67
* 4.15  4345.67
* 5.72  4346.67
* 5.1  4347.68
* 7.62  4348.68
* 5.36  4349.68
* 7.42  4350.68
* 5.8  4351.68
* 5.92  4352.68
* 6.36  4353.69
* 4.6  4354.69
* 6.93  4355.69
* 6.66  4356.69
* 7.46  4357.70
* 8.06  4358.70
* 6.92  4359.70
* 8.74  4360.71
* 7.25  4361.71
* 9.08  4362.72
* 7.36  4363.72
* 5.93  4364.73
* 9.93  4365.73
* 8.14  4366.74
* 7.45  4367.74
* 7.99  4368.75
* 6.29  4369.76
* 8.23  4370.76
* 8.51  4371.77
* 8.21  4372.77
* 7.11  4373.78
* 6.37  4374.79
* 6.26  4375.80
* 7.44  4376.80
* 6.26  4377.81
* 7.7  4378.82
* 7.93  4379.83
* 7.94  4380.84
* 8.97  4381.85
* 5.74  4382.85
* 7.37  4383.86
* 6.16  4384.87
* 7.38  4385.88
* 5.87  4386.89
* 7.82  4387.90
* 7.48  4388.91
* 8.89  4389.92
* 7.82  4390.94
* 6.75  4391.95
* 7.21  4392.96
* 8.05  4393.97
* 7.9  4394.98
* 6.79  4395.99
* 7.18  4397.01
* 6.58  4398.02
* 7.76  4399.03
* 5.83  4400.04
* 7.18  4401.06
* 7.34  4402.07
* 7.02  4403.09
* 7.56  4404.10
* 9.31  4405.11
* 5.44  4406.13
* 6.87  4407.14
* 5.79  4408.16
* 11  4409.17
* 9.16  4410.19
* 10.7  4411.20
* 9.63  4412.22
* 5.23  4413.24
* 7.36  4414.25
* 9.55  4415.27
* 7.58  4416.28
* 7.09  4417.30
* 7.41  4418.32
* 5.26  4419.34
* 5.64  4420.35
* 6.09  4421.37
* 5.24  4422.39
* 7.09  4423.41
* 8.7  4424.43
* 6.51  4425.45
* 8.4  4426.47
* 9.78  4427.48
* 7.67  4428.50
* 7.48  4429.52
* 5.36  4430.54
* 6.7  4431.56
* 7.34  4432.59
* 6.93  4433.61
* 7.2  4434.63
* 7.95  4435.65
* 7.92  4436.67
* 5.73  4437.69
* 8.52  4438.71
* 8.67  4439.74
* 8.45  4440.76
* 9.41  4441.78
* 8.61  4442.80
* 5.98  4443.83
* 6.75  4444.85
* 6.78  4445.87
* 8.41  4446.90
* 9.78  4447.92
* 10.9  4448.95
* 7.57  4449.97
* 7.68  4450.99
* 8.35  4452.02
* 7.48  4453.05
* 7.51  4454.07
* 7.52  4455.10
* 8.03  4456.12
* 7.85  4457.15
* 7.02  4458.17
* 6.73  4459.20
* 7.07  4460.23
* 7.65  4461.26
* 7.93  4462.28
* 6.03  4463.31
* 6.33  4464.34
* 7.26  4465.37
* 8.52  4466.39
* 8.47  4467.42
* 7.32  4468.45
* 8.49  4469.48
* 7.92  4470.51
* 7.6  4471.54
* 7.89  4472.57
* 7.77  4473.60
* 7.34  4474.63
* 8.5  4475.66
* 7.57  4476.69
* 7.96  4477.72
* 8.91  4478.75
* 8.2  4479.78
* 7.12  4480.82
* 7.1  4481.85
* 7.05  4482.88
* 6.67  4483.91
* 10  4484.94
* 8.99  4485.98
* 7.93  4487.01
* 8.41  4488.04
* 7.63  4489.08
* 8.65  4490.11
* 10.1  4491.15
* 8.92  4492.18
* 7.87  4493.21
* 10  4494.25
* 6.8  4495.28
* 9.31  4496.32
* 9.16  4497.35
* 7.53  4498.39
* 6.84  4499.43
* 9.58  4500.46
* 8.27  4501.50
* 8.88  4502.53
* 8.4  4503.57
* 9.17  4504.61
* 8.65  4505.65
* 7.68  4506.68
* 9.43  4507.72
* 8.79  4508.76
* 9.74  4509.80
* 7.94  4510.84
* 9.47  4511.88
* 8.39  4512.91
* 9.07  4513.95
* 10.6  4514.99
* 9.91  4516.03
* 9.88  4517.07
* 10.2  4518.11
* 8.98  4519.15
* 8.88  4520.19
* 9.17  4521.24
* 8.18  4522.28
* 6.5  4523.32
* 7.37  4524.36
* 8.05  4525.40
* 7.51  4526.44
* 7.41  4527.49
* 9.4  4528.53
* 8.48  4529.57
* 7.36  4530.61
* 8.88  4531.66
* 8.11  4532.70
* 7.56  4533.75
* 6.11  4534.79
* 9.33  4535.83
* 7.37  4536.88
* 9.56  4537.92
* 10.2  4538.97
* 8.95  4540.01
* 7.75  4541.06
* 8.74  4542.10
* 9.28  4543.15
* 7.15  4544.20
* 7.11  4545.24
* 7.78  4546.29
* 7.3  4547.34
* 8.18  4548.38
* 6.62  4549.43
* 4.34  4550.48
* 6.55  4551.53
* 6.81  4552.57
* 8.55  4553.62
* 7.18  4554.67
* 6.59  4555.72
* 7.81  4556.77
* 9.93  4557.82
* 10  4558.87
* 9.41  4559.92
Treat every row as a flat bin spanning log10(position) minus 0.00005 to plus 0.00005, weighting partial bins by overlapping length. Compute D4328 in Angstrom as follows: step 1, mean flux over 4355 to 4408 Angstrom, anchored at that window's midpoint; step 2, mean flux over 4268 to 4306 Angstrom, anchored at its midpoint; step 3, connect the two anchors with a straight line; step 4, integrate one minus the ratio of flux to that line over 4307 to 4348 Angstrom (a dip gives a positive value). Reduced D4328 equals 3.5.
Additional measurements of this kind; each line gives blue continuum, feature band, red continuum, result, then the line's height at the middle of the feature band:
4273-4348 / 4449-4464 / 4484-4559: 0.53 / 7.83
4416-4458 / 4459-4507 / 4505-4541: 0.36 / 8.11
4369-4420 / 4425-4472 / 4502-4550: 1.03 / 7.86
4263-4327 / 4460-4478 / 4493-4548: 0.94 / 8.07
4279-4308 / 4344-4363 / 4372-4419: 1.81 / 7.18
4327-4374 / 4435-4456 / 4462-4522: -0.11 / 7.95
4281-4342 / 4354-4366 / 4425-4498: -0.48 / 7.06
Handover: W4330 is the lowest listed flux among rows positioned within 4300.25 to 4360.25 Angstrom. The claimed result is 3.95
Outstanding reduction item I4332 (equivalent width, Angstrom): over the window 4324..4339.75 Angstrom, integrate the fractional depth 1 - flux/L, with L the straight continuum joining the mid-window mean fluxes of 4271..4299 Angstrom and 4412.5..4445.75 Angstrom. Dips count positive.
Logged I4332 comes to 0.5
